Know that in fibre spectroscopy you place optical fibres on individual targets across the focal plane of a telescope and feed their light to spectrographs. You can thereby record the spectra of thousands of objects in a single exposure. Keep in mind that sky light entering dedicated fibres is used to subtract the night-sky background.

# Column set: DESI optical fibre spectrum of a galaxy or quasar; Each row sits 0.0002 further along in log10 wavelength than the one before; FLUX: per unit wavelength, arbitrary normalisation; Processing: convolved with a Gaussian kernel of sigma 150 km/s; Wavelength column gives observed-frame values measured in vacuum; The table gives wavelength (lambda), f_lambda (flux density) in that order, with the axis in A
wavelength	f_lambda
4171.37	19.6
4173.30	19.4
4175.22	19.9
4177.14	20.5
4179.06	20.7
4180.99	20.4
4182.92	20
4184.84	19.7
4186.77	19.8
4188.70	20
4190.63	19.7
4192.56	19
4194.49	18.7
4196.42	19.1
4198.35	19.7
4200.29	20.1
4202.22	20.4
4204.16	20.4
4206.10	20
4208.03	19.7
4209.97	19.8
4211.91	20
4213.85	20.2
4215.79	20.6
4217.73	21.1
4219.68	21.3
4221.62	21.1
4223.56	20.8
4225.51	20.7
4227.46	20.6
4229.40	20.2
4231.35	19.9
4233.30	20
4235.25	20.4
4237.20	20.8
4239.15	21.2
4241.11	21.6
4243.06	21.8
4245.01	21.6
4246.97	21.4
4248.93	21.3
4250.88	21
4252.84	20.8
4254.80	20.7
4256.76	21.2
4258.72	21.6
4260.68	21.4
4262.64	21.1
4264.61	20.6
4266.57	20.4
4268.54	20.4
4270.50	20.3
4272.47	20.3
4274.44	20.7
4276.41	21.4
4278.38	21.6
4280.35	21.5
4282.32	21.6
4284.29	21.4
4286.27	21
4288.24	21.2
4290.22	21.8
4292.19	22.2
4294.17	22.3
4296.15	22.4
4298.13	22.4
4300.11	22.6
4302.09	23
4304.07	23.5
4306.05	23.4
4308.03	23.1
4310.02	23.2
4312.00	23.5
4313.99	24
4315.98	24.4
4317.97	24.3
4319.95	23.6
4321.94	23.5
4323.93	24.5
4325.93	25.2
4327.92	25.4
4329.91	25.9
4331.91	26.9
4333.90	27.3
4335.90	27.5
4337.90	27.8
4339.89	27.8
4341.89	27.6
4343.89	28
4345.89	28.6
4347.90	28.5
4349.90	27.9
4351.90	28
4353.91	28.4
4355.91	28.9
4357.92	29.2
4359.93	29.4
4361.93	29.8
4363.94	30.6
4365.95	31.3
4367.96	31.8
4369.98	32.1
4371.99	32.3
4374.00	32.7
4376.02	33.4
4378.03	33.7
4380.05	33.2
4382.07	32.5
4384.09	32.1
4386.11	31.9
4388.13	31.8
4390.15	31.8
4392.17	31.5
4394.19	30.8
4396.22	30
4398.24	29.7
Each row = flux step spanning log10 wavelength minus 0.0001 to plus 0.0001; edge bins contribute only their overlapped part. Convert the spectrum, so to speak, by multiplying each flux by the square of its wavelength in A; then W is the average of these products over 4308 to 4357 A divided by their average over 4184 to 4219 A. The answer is 1.4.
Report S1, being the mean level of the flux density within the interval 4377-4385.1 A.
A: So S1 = 32.9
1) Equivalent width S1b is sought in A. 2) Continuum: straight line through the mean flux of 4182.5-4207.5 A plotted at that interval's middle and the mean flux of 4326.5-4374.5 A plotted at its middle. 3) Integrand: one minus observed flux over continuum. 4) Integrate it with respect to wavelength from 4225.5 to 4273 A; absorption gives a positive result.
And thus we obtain 4.2 A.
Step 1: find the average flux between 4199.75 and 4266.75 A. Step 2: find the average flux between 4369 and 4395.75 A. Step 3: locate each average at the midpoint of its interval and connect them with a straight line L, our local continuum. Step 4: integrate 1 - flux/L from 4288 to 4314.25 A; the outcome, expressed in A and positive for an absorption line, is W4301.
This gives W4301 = 3.2 A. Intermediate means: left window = 20.7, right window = 32.2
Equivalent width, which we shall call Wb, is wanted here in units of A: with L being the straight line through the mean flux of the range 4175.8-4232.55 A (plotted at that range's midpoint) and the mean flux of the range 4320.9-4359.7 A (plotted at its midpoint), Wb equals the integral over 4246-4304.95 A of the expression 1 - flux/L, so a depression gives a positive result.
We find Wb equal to 6.0 A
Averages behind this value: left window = 20.1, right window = 27.2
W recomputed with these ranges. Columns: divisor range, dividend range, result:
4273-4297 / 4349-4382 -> 1.49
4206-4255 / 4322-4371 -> 1.44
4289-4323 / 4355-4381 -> 1.40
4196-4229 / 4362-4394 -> 1.70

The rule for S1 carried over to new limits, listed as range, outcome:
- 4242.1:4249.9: 21.5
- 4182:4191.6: 19.8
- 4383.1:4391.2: 31.9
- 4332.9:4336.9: 27.4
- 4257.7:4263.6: 21.4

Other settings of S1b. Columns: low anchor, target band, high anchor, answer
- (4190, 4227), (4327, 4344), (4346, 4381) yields 1.0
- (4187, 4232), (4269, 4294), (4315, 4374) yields 3.1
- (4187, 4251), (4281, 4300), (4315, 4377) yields 2.3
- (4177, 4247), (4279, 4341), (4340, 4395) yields 7.0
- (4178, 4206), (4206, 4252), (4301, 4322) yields 0.6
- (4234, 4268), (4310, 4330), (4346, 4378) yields 1.9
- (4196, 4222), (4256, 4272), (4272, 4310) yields 0.4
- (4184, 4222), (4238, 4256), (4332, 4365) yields 1.0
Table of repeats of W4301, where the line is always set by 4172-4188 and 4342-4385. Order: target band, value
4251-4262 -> 1.48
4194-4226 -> 2.23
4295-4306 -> 1.68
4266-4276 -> 1.89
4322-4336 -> 1.33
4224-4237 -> 1.46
